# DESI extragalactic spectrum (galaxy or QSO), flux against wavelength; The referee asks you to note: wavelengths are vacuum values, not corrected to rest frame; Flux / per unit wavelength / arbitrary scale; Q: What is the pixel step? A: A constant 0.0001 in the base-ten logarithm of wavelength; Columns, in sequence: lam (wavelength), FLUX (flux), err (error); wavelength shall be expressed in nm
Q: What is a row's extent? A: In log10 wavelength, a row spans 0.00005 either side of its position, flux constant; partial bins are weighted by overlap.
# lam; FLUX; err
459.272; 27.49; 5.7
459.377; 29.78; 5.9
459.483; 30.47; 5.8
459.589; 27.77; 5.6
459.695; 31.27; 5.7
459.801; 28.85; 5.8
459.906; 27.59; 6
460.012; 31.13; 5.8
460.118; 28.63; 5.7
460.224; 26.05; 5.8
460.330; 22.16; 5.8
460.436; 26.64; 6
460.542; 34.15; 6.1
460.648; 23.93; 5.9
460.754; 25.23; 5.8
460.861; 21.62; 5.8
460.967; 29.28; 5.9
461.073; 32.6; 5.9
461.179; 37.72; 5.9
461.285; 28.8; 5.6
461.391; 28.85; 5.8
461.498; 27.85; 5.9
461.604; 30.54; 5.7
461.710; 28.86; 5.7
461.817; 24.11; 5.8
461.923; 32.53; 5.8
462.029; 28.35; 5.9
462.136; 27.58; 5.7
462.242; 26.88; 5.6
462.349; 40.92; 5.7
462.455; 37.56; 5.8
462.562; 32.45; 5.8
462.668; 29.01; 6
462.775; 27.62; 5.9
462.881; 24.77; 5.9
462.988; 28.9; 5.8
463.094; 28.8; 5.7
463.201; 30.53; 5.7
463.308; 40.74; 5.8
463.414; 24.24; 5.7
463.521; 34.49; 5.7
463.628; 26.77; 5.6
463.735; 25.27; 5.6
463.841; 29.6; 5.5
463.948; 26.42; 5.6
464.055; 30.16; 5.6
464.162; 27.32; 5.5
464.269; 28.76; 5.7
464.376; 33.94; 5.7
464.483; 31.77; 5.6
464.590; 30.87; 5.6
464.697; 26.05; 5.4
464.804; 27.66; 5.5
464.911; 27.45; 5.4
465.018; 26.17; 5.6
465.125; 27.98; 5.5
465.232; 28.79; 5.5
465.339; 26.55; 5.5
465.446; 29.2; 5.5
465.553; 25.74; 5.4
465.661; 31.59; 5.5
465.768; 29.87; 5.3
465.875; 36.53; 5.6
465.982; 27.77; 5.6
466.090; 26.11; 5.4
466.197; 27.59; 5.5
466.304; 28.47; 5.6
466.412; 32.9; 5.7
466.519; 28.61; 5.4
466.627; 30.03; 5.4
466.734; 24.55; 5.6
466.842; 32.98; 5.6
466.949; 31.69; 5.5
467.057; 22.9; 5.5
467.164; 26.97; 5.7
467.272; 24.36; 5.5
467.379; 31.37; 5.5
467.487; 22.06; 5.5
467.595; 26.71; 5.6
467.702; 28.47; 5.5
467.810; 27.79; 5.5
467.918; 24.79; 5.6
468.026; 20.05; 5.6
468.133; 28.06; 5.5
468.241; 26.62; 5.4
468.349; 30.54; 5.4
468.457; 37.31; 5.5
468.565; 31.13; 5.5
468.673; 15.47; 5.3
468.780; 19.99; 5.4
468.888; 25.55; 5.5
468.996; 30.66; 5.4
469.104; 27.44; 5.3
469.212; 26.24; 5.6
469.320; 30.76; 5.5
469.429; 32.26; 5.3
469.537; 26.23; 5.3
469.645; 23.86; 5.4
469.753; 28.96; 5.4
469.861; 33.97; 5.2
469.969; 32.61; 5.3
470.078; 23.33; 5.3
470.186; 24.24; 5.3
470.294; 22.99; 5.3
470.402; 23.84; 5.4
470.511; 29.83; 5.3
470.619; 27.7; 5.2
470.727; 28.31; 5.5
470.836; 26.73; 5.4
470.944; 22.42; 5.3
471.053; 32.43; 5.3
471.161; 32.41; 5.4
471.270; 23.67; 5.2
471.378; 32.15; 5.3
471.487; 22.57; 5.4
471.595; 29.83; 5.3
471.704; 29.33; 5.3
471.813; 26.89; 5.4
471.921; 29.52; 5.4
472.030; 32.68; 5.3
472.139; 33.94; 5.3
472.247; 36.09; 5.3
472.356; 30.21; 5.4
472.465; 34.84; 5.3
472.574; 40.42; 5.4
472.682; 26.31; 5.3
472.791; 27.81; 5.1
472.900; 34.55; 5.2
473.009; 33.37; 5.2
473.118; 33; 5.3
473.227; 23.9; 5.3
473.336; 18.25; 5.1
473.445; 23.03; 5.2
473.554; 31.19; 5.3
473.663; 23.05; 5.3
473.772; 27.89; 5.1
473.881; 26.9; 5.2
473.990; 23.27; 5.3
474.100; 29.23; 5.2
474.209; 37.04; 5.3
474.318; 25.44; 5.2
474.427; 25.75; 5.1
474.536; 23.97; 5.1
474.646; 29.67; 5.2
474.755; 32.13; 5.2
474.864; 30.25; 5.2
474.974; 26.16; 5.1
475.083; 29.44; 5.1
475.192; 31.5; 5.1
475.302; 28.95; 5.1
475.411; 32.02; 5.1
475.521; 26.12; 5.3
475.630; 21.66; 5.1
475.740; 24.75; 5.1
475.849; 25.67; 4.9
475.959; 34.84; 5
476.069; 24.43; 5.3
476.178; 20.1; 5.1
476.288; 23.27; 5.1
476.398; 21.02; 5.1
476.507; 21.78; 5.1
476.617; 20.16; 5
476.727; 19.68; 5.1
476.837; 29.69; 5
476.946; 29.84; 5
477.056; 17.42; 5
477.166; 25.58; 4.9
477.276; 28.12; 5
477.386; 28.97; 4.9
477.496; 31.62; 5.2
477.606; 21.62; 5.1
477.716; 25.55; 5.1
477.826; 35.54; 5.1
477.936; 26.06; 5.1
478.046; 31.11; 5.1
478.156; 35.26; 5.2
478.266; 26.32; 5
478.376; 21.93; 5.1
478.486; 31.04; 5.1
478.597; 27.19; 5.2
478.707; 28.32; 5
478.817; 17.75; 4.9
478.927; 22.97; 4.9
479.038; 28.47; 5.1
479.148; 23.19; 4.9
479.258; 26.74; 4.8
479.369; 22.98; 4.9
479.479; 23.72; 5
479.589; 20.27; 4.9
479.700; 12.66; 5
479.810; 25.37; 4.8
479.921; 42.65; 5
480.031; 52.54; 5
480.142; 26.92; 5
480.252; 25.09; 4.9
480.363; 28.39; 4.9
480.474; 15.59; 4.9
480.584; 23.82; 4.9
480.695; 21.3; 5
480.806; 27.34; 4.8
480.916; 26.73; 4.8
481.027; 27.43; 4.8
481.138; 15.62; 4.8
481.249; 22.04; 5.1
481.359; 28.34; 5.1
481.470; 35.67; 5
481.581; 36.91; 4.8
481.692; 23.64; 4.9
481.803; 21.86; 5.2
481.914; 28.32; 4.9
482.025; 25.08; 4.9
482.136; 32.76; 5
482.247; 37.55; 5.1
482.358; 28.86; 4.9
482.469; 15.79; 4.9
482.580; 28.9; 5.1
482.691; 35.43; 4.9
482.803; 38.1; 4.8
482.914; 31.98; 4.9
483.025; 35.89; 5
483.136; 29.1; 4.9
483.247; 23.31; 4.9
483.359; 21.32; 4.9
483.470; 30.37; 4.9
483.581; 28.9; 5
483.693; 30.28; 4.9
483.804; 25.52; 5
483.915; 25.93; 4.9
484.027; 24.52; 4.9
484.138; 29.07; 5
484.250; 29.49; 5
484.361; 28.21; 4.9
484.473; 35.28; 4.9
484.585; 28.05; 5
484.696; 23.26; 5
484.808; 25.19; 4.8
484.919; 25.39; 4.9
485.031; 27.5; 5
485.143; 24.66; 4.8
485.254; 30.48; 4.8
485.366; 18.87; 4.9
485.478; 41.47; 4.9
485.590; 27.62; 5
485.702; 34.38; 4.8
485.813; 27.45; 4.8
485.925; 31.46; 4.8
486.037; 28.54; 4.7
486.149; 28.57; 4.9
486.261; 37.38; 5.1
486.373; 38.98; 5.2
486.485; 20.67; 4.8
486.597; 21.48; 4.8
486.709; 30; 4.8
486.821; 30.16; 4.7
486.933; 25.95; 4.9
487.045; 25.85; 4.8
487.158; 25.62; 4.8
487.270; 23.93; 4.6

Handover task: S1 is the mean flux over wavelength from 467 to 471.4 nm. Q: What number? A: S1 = 27.1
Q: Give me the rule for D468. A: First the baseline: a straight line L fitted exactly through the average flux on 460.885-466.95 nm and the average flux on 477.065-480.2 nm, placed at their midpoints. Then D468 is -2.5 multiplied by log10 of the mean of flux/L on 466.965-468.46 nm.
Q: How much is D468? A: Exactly 0.09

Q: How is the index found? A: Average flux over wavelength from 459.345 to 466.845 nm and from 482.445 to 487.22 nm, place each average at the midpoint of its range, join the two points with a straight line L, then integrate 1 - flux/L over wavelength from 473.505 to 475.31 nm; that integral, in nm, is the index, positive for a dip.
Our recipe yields 0.03 nm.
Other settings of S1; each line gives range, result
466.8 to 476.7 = 27.7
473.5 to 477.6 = 26.7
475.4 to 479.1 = 26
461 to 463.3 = 30.4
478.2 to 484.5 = 27.4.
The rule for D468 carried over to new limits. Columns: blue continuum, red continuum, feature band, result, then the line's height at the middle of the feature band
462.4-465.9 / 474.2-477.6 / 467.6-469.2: 0.066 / 28.4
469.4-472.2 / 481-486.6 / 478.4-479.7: 0.175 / 28.4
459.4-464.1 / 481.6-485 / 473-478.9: 0.075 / 28.7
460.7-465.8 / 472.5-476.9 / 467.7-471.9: 0.030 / 28.1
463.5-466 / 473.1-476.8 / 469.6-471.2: -0.003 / 27.5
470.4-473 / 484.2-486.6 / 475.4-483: 0.103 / 29.4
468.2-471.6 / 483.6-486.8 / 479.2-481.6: 0.066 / 28.3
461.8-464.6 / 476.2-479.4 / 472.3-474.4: -0.069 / 27.1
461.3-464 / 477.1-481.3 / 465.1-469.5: 0.034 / 28.8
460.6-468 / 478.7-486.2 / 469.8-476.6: 0.009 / 28.3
